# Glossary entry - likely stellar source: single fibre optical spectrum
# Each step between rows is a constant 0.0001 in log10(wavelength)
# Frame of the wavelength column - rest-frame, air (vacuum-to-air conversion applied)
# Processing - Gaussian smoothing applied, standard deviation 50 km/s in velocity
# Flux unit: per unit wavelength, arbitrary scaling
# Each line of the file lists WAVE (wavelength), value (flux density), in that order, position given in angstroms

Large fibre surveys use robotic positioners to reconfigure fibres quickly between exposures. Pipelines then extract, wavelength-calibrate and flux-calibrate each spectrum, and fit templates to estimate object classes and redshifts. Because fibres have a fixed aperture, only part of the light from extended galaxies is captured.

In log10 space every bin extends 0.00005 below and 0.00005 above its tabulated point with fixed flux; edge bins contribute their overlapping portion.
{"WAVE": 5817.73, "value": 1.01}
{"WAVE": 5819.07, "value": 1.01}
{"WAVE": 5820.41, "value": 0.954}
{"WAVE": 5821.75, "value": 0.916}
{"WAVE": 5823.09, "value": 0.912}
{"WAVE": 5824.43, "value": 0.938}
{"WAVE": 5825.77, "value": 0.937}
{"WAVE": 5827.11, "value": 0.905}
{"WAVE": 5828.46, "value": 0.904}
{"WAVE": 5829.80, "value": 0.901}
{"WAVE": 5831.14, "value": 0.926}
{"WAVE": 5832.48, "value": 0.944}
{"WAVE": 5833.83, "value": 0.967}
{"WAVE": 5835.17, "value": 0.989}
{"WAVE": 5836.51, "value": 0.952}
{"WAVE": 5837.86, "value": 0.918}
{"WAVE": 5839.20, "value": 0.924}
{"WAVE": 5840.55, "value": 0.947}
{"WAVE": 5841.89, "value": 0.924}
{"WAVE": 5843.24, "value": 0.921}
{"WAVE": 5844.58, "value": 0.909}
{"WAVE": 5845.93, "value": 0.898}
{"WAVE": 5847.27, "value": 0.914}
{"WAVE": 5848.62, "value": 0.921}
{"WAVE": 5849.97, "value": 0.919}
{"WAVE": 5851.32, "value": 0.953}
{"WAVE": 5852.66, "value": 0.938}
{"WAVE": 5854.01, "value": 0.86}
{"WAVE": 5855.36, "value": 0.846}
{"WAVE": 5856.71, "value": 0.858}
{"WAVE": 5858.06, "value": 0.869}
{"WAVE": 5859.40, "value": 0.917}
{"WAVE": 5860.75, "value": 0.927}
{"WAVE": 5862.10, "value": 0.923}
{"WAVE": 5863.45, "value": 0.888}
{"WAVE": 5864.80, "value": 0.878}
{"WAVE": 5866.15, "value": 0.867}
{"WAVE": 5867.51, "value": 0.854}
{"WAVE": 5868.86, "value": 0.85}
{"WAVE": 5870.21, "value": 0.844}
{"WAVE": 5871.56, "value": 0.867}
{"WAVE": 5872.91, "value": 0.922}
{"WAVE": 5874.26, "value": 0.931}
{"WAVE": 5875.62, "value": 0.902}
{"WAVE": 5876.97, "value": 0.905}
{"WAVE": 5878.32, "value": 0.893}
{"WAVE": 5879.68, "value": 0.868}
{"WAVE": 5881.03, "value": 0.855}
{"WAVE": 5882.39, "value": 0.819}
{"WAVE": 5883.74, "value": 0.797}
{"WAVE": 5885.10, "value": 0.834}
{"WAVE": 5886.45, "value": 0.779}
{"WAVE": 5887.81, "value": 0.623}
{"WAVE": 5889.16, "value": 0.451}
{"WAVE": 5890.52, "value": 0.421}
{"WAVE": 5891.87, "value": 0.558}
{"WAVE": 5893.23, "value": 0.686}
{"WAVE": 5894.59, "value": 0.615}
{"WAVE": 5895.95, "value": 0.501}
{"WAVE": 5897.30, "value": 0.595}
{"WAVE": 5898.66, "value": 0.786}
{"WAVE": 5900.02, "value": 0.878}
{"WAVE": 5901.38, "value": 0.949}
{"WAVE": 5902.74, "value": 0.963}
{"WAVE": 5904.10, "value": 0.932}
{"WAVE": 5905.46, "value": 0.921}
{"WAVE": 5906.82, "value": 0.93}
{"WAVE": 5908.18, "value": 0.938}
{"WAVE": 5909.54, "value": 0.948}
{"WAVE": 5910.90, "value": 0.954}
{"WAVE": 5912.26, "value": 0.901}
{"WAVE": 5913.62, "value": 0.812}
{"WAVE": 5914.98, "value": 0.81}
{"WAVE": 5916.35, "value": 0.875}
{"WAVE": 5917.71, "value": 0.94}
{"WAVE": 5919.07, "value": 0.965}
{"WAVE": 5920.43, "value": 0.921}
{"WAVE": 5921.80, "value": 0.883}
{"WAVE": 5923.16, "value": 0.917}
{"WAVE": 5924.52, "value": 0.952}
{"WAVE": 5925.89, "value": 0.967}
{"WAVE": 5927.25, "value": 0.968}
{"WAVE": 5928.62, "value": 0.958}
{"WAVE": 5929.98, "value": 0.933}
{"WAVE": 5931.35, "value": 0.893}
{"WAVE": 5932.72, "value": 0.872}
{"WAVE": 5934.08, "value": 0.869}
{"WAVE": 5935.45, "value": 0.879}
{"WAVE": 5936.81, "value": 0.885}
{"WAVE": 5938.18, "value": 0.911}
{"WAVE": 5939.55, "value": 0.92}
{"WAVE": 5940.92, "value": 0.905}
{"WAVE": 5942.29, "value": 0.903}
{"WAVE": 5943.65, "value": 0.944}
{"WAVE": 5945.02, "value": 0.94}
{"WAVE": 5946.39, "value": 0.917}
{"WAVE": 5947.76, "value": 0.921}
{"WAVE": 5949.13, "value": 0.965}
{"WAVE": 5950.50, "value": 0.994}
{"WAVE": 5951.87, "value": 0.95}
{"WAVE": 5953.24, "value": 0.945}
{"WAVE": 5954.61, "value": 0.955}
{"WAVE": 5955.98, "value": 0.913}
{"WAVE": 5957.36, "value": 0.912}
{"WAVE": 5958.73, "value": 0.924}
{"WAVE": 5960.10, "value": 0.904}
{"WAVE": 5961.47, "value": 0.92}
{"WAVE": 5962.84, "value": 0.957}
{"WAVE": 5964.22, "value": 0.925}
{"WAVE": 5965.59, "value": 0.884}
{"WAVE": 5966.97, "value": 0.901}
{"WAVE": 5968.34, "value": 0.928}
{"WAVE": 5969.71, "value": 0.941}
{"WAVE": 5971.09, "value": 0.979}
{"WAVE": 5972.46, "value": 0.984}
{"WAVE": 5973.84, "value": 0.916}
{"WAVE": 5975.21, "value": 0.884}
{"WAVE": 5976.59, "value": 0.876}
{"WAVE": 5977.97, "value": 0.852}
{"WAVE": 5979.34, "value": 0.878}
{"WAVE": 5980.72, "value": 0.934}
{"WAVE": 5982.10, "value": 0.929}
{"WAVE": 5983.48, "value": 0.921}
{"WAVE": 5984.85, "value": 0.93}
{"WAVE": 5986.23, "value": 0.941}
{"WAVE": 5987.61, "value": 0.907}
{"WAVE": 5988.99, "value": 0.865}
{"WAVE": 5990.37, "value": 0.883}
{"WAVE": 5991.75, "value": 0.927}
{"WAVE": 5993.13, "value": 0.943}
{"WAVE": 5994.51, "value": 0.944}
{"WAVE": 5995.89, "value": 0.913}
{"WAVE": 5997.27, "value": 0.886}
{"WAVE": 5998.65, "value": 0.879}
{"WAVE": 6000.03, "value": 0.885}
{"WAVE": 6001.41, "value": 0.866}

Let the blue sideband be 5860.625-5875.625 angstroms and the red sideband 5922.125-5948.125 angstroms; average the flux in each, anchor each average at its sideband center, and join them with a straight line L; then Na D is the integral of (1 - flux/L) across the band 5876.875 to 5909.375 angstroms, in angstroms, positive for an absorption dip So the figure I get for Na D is 4.6 angstroms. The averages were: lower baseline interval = 0.885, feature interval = 0.771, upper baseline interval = 0.918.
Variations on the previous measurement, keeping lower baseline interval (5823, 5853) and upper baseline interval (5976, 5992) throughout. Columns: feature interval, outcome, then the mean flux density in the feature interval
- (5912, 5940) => 0.2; 0.906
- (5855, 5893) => 4.3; 0.818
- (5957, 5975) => -0.4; 0.928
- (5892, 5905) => 2.2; 0.761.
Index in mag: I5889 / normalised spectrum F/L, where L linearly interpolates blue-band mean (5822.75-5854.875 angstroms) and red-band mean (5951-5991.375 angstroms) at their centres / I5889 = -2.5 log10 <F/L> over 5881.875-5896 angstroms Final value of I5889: 0.38 mag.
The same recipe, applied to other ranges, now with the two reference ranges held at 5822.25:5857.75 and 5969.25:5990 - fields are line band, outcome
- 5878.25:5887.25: 0.11 mag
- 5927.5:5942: 0.01 mag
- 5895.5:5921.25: 0.05 mag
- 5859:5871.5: 0.05 mag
